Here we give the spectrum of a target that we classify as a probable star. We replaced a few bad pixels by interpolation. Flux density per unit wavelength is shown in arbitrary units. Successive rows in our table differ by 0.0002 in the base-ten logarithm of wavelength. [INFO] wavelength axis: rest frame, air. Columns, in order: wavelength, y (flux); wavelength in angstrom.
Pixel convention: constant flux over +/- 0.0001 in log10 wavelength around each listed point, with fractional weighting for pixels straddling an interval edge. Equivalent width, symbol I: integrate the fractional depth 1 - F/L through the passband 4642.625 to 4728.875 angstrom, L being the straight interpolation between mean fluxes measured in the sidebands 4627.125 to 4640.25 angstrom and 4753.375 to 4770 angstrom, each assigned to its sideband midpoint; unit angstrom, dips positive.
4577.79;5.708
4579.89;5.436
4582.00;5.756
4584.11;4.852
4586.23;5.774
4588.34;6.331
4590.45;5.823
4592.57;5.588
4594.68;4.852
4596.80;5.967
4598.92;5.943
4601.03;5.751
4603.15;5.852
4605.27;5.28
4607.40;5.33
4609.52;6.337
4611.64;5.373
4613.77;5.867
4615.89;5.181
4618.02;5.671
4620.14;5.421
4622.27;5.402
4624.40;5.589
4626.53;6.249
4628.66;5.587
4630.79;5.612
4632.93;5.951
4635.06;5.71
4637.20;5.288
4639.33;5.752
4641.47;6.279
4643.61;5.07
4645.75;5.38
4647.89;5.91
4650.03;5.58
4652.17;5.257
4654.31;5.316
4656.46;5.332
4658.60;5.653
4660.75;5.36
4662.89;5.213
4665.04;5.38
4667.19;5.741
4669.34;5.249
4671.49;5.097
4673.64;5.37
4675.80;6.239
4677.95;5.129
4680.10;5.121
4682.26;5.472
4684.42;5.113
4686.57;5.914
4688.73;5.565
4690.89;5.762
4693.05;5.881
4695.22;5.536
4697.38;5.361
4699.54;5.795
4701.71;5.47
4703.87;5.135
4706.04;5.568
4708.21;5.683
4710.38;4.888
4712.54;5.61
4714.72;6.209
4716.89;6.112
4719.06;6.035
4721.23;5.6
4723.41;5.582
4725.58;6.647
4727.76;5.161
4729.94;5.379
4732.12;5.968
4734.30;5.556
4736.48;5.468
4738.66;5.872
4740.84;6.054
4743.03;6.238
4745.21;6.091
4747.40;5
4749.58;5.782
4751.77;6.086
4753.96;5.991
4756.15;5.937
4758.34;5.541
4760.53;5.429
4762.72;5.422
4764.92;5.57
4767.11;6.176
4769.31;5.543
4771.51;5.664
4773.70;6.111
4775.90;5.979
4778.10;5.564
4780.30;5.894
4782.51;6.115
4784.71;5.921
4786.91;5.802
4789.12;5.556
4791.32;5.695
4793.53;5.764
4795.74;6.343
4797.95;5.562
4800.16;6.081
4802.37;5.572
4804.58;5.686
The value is 2.2 angstrom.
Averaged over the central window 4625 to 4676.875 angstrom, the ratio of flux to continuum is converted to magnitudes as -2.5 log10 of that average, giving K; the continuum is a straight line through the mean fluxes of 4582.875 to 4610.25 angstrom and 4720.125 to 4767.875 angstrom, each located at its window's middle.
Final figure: 0.025 mag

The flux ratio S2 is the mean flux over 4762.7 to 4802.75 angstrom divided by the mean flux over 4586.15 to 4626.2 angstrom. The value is 1.03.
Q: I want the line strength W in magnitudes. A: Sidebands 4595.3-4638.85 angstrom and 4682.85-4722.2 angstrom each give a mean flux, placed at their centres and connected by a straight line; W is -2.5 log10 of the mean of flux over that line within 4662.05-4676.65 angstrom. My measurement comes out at 0.03 mag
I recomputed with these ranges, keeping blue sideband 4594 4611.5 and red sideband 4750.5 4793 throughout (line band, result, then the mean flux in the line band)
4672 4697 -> 0.8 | 5.54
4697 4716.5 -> 0.6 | 5.55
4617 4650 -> 0.2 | 5.66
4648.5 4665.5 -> 0.9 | 5.4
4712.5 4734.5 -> -0.3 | 5.82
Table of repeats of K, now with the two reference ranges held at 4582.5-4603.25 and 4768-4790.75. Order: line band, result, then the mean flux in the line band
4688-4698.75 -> 0.02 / 5.63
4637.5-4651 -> 0.01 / 5.64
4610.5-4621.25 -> 0.03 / 5.51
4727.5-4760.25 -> 0.01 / 5.75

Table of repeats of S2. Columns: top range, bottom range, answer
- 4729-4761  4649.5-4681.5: 1.07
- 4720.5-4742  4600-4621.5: 1.02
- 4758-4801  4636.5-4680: 1.06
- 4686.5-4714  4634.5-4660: 1.00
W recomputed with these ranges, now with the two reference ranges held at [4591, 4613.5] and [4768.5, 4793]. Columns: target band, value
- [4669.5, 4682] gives 0.06 mag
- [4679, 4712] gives 0.05 mag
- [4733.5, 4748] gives 0.00 mag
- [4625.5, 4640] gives -0.01 mag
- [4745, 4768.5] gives 0.01 mag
